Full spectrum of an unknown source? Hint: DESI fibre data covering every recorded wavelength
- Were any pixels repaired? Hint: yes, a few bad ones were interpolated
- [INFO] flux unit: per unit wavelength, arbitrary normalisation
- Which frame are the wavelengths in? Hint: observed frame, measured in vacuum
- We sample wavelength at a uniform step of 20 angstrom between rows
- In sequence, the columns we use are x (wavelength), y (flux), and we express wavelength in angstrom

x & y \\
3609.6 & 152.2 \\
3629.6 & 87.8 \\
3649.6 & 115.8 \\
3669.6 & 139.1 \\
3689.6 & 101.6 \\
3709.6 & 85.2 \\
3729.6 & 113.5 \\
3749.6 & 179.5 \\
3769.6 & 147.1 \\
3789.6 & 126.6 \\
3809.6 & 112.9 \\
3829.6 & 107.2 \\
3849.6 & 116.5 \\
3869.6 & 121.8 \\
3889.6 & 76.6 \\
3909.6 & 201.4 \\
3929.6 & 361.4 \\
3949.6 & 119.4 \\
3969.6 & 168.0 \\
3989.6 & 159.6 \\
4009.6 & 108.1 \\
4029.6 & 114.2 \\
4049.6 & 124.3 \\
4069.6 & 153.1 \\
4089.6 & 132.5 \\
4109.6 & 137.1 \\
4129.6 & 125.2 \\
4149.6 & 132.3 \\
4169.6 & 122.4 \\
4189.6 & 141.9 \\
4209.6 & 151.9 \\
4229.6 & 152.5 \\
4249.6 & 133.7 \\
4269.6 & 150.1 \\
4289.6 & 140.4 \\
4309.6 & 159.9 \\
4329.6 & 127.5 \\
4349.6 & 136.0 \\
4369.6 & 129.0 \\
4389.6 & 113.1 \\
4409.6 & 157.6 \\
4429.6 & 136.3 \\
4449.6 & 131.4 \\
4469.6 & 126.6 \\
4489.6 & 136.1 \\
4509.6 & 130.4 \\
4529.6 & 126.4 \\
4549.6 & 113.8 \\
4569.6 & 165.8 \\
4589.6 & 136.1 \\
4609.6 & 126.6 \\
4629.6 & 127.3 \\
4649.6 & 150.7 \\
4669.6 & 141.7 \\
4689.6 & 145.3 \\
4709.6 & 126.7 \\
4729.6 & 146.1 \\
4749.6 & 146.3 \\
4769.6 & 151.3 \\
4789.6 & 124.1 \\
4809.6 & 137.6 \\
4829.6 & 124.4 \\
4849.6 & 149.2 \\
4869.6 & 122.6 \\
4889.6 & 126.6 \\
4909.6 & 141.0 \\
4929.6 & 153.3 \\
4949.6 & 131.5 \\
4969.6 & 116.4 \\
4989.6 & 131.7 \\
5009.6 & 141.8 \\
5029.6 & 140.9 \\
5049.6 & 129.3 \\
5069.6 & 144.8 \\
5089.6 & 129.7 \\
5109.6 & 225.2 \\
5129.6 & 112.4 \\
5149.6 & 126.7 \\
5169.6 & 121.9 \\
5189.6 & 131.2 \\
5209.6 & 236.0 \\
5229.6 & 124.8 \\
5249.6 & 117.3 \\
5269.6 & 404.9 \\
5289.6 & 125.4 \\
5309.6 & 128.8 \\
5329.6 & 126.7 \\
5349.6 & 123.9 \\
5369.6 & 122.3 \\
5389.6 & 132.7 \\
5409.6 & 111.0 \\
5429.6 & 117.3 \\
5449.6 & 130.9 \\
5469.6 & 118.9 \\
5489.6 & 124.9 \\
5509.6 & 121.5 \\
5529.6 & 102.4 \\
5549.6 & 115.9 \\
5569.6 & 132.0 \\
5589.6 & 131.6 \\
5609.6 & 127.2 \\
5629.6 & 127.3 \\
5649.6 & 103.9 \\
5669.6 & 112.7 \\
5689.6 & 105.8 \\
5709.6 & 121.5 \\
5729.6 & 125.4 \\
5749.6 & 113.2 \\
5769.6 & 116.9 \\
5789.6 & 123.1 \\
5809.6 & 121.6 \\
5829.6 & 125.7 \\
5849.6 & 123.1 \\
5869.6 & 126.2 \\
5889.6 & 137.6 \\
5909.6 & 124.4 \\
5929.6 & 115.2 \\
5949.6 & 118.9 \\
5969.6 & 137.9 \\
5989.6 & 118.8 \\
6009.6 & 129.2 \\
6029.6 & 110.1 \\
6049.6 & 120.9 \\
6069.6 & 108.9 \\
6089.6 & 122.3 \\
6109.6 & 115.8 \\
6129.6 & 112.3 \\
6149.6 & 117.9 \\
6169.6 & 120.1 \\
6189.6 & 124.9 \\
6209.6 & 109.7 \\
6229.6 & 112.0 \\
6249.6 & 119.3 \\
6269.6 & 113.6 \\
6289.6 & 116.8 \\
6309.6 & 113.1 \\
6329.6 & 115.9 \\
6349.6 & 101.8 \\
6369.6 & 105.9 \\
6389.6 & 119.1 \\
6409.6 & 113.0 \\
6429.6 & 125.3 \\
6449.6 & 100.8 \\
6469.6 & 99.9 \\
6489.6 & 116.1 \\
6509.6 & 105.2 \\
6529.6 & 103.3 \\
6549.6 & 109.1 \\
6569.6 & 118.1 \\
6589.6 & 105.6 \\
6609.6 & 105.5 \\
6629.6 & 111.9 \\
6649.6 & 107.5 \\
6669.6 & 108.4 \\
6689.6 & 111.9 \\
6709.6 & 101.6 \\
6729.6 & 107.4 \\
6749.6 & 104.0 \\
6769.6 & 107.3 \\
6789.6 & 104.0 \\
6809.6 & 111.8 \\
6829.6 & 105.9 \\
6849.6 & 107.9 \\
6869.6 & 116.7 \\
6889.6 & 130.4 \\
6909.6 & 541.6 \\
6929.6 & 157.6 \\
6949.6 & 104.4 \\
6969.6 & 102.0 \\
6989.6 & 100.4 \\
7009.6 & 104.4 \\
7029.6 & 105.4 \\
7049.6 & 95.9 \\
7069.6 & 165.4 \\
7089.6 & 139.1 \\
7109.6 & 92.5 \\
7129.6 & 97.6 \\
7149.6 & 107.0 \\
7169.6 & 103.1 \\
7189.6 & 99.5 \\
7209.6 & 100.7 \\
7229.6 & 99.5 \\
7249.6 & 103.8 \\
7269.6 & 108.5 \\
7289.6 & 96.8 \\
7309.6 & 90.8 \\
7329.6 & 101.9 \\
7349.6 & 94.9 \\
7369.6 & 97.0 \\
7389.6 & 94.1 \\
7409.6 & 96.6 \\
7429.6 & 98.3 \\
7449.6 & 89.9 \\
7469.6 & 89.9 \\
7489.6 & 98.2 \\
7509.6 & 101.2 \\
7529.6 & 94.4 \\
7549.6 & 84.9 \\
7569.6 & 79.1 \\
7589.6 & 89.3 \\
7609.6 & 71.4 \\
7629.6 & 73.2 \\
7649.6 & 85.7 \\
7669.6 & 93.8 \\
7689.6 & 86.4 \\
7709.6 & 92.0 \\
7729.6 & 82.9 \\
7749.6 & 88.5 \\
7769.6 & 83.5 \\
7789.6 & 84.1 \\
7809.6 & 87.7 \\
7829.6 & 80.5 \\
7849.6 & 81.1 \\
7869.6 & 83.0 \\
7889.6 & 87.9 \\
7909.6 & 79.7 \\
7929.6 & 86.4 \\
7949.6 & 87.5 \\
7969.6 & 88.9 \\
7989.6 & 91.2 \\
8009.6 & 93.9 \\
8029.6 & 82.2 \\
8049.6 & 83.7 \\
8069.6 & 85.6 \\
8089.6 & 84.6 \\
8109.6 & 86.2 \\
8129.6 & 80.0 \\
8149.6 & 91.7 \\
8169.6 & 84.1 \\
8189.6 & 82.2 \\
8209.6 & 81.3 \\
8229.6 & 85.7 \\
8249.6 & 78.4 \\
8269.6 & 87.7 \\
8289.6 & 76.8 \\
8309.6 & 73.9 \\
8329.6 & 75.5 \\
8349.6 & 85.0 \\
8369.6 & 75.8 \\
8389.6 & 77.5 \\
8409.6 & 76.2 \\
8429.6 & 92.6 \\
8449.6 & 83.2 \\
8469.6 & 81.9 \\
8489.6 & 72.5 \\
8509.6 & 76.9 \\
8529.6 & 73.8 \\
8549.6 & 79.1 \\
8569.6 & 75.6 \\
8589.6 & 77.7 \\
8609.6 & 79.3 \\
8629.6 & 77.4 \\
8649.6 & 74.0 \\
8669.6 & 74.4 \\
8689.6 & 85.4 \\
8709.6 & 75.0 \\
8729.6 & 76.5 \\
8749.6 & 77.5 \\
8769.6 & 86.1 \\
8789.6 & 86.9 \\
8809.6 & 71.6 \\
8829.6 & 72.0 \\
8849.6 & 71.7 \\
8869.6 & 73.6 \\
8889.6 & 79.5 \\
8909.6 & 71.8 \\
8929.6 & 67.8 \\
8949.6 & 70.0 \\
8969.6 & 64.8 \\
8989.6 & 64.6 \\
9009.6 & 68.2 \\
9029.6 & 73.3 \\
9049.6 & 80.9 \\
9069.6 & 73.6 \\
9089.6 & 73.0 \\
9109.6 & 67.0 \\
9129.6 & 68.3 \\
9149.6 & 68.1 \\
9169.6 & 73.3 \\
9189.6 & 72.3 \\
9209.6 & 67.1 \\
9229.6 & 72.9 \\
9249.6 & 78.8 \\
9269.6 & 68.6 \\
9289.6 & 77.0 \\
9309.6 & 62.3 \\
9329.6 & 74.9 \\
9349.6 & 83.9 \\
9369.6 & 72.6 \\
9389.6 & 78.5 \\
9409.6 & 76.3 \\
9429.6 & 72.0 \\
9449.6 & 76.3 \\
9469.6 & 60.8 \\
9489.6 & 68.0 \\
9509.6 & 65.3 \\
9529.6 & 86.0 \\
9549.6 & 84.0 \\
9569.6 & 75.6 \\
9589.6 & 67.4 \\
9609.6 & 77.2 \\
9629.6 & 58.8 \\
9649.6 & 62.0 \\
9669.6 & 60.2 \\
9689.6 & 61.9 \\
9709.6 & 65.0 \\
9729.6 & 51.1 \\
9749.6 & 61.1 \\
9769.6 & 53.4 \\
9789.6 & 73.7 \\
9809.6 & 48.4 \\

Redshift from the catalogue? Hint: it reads 0.052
